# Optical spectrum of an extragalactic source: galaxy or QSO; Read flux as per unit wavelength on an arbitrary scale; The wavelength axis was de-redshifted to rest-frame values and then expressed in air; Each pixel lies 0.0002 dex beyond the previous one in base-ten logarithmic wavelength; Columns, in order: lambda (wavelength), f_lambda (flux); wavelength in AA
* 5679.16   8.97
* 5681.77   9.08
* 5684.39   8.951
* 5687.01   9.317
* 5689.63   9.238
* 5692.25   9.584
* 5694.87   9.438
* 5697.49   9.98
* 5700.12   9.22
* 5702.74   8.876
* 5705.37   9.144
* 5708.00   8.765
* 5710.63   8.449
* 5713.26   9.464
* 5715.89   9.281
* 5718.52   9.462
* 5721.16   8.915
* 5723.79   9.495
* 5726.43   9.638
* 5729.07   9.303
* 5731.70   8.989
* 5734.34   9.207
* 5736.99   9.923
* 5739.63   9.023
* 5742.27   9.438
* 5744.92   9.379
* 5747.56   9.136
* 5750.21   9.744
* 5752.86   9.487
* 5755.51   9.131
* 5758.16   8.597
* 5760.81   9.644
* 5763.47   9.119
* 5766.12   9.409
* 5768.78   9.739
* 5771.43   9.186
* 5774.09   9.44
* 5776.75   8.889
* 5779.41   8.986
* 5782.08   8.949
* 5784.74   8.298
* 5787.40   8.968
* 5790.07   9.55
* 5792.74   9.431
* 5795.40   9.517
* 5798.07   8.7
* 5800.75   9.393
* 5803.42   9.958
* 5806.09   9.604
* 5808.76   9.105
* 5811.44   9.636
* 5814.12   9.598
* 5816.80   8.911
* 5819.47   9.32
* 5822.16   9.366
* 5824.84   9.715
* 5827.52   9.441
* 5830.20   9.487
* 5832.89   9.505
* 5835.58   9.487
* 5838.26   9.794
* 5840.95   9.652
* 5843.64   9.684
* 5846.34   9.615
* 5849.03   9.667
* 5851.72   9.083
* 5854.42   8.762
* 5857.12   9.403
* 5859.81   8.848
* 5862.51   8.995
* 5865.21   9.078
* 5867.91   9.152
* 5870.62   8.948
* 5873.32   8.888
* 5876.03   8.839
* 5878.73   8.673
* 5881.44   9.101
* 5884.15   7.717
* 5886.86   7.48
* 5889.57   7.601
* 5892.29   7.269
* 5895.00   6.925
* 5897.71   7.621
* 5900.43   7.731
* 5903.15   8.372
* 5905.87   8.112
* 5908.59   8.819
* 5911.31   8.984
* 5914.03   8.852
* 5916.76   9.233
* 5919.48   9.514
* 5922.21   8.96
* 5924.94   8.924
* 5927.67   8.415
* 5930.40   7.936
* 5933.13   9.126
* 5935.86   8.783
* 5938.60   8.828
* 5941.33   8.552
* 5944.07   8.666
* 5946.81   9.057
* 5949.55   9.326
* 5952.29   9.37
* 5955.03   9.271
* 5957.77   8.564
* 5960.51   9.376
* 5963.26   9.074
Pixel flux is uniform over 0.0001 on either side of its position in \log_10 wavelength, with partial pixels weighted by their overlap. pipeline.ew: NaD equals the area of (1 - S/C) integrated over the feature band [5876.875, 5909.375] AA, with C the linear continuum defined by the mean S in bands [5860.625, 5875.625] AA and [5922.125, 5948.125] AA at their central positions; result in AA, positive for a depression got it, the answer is 3.4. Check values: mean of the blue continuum 8.99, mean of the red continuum 8.71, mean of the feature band 7.95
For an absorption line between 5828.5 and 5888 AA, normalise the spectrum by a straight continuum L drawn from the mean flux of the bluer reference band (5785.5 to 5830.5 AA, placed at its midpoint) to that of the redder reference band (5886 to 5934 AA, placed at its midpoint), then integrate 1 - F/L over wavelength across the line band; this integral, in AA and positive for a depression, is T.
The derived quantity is -1.5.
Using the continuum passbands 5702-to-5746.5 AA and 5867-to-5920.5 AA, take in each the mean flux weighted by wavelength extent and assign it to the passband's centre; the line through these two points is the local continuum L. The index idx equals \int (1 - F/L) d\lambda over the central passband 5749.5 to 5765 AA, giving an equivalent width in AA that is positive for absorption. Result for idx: -0.4 AA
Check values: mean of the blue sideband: 9.23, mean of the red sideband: 8.38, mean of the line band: 9.27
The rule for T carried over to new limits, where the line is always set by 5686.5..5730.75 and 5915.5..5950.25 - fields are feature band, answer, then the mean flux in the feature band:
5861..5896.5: 2.4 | 8.36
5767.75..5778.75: -0.2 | 9.29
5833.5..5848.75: -1.0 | 9.64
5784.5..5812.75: -0.7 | 9.33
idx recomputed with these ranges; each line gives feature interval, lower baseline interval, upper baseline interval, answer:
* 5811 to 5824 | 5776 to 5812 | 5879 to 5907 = -0.70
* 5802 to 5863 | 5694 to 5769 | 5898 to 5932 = -3.45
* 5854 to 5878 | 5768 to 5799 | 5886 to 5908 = -2.71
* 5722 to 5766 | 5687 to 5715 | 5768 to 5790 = -0.91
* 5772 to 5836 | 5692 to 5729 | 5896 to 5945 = -2.32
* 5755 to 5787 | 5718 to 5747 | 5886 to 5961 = 0.24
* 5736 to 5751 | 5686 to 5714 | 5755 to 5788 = -0.44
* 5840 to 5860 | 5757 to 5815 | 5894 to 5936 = -1.05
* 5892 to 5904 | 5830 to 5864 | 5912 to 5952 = 1.99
